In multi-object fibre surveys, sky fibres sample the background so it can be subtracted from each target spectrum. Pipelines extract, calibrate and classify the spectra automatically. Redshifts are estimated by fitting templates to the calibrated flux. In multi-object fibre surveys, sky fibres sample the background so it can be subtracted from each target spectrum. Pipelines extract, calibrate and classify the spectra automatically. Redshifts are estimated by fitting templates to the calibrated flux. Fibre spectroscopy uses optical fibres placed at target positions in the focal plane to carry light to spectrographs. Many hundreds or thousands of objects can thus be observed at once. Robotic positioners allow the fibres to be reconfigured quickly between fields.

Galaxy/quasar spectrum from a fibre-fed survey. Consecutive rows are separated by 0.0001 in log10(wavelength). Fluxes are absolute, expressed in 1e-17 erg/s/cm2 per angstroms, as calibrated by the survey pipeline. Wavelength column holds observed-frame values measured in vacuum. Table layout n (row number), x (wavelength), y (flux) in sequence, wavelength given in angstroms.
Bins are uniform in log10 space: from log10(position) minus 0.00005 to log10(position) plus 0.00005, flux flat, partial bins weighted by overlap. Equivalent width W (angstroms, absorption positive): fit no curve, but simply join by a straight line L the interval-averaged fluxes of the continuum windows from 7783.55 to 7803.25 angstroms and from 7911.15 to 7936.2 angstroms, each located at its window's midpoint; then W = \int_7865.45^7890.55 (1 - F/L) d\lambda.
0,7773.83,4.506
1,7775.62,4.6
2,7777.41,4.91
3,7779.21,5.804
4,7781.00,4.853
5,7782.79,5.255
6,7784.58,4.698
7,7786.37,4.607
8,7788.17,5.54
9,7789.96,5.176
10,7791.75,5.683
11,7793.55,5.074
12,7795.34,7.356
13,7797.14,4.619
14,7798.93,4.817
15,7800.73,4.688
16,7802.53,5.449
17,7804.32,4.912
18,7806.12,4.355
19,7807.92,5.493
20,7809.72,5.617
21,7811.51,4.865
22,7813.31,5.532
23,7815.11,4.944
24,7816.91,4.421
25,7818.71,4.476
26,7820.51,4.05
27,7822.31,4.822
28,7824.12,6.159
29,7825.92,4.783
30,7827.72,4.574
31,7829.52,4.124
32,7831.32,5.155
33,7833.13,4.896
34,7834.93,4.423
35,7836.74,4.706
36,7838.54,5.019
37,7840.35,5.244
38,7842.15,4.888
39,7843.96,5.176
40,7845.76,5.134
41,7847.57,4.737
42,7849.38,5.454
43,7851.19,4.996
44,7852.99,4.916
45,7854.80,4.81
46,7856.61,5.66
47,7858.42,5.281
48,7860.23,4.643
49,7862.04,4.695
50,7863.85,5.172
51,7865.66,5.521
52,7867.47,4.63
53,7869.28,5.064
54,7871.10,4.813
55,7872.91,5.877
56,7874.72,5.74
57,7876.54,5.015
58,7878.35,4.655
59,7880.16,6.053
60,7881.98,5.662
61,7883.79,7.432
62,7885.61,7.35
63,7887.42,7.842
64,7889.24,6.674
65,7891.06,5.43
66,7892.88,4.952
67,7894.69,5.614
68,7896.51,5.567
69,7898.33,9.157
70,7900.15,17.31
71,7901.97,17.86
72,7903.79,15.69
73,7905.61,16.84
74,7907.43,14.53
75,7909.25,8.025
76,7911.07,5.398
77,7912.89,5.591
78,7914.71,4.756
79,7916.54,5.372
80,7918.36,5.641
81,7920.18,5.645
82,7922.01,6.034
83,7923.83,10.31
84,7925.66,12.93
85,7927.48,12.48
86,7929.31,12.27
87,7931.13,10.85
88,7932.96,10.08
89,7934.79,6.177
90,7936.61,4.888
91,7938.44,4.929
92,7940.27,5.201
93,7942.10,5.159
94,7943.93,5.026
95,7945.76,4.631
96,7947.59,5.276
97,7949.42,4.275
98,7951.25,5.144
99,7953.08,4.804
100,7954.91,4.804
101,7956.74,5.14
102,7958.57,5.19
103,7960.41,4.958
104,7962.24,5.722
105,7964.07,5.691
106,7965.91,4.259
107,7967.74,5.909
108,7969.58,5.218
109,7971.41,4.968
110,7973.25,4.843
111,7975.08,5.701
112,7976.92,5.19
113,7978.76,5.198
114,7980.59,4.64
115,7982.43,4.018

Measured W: 4.4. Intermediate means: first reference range 5.24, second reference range 8.16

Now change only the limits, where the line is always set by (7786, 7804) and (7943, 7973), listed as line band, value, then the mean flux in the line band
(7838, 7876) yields 0.7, 5.12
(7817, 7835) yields 1.8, 4.75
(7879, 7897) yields -3.8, 6.25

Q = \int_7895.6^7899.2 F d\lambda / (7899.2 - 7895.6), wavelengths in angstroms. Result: 7.34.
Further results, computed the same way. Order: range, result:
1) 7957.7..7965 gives 5.39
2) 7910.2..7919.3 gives 5.35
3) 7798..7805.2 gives 4.97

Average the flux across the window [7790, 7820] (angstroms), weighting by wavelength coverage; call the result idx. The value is 5.13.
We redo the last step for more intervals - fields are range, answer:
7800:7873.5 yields 4.98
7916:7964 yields 6.64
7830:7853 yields 4.97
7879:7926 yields 8.53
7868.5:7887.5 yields 5.88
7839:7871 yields 5.05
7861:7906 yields 7.51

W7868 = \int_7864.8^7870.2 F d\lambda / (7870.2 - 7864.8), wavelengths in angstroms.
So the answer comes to 5.06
